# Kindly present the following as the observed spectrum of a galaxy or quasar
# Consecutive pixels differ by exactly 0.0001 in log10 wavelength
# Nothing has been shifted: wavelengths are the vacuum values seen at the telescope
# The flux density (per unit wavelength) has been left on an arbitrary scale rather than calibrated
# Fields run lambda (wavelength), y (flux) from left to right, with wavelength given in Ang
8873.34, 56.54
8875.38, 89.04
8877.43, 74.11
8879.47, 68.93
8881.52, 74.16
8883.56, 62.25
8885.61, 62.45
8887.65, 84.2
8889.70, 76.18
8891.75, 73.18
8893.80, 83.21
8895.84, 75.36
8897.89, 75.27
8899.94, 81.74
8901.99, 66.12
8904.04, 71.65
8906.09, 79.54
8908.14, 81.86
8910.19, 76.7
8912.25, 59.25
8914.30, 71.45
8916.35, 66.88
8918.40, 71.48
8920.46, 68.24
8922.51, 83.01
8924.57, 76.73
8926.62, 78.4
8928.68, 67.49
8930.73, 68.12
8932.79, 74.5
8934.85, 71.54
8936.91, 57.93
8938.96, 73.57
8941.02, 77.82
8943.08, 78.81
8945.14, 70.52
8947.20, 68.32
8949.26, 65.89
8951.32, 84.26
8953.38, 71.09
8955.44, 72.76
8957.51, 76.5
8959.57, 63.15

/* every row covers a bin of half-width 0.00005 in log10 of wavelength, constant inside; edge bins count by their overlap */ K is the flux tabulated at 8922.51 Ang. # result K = 83.01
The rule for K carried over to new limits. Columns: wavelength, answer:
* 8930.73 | 68.12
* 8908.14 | 81.86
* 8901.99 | 66.12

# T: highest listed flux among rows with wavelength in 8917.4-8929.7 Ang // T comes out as 83.01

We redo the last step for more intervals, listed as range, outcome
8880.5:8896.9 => 84.2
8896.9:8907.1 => 81.74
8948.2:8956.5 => 84.26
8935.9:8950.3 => 78.81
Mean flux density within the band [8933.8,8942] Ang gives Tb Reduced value 70.2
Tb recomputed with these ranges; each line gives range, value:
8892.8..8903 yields 76.4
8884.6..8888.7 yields 73.4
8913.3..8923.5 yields 72.2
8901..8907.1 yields 72.5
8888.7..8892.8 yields 74.6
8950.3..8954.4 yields 77.7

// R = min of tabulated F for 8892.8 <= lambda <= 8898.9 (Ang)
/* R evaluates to 75.27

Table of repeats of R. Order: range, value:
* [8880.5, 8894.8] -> 62.25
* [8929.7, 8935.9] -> 68.12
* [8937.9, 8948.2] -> 68.32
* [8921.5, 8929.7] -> 67.49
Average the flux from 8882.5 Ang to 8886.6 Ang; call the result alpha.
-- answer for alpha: 62.5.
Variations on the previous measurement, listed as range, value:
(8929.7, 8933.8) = 71.3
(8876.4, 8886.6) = 68.4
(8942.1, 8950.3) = 70.9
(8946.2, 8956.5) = 72.5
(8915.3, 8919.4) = 69.3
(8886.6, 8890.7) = 80.1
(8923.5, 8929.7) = 74.2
